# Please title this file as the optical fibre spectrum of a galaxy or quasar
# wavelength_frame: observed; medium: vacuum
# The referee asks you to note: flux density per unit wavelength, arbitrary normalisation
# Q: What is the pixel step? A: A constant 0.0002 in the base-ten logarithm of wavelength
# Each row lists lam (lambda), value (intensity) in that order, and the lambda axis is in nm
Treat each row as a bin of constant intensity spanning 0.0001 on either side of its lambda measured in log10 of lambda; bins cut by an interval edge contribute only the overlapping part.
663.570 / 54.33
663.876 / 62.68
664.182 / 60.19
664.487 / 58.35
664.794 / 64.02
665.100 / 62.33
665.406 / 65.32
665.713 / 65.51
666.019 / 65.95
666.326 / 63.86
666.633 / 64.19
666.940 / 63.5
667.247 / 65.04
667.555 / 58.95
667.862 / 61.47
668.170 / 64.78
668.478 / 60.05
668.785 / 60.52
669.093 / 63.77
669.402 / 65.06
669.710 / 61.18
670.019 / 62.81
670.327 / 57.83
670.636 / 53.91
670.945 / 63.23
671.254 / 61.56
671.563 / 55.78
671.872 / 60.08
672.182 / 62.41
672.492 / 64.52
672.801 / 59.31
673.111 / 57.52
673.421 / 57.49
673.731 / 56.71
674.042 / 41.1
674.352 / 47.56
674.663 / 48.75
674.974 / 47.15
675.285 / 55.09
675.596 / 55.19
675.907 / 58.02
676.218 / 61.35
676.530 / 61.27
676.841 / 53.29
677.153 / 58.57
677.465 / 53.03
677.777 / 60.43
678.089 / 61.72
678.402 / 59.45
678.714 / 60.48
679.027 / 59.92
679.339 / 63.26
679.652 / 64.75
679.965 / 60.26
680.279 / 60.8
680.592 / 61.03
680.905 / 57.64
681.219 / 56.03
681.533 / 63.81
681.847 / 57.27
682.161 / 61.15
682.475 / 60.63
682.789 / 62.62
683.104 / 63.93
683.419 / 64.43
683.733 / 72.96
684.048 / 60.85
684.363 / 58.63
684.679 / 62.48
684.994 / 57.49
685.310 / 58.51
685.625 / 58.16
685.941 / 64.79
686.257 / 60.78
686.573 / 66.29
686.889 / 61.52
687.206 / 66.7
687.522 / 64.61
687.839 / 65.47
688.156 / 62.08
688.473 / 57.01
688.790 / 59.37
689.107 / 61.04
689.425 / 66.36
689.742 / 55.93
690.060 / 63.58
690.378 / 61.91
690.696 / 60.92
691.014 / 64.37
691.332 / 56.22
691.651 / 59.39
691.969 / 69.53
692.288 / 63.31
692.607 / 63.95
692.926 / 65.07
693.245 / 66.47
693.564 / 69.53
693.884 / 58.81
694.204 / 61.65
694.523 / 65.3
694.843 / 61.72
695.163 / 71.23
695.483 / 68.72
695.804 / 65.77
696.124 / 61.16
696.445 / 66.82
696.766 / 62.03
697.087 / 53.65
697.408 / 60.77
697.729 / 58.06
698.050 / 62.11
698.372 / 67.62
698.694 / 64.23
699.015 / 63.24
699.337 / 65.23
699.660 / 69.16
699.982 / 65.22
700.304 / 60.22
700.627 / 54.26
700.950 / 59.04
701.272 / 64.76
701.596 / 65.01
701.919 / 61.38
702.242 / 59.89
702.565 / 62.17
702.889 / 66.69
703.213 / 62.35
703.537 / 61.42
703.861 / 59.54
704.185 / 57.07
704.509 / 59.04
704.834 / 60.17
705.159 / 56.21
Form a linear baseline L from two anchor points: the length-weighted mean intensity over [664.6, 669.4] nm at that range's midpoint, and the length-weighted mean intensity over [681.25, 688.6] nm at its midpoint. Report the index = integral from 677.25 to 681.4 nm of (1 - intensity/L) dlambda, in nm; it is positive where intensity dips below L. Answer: 0.17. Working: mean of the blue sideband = 63.3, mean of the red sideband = 62.2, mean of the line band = 59.9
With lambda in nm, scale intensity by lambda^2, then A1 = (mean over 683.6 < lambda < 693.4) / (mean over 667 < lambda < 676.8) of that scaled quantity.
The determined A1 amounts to 1.1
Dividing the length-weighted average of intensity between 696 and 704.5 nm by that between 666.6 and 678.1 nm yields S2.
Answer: 1.1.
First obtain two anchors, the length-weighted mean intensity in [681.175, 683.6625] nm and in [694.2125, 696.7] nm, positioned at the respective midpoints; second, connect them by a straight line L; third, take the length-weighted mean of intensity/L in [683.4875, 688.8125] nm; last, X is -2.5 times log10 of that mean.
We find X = 0.01 mag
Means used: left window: 61.9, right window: 65.4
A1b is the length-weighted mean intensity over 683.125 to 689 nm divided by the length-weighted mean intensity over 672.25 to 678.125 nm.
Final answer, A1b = 1.1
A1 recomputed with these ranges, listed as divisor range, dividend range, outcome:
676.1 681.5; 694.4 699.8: 1.13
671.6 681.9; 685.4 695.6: 1.14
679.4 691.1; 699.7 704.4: 1.05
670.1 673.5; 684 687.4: 1.08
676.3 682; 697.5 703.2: 1.12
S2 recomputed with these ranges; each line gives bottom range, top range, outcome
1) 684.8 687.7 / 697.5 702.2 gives 1.01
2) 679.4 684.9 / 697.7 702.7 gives 1.02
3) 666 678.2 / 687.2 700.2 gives 1.08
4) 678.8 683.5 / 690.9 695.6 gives 1.05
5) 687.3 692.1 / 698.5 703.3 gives 1.02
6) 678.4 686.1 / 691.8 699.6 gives 1.05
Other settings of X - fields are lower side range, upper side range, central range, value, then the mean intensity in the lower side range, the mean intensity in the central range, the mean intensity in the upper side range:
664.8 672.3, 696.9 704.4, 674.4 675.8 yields 0.20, 62.1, 51.4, 61.9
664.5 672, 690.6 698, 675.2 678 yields 0.09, 62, 57.5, 63.2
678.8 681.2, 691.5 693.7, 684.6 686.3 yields 0.04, 60.8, 60.3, 65.3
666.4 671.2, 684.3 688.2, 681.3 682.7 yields 0.03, 61.8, 60.6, 62.2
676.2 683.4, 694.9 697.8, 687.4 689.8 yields 0.00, 60.2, 61.7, 63.2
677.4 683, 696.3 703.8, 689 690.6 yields -0.01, 60.4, 61.7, 62.4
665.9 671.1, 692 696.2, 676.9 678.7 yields 0.08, 62.1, 58.5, 65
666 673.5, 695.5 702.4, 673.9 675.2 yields 0.30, 61.3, 46.7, 62.5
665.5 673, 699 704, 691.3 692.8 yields -0.01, 61.9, 63.1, 62.5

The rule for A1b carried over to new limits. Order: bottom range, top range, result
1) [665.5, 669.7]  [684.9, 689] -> 0.98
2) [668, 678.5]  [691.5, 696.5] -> 1.12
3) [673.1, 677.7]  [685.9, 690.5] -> 1.15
